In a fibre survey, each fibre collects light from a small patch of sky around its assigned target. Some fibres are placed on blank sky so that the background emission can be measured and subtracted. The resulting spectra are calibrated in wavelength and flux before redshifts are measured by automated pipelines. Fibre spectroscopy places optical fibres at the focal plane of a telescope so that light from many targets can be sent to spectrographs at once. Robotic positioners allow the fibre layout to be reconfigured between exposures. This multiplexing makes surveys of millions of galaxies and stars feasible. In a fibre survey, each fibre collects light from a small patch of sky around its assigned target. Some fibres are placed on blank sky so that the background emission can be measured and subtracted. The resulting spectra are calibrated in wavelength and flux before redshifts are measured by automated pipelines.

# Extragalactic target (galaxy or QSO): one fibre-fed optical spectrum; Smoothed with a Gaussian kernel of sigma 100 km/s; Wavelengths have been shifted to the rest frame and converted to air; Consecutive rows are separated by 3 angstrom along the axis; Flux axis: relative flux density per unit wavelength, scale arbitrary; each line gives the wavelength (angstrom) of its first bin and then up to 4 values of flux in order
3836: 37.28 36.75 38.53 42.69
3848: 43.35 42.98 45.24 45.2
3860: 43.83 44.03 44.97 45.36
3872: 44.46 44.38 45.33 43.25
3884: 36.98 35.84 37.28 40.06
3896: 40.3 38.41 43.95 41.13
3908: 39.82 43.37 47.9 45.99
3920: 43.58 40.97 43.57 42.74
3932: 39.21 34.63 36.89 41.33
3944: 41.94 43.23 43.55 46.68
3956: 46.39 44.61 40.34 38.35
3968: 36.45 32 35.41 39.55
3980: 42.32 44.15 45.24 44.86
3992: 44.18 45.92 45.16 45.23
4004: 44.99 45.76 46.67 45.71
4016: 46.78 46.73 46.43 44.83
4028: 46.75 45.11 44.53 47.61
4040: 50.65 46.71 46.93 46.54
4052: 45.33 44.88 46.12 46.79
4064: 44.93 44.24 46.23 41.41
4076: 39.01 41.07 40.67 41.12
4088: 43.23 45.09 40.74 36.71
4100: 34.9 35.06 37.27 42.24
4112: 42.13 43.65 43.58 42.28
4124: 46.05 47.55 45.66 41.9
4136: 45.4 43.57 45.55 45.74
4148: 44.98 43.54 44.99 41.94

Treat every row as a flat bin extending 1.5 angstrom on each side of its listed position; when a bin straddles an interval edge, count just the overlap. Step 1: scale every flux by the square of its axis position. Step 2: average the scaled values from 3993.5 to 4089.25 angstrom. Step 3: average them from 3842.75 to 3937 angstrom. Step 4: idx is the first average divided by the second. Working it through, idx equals 1.2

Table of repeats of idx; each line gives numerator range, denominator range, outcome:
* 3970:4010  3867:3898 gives 1.10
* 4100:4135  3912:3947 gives 1.11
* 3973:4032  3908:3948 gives 1.11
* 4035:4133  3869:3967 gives 1.13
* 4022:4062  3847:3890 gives 1.18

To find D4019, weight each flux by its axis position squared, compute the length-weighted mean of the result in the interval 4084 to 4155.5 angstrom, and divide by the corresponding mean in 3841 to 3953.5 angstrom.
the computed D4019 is 1.13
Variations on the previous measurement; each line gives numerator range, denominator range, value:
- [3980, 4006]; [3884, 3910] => 1.19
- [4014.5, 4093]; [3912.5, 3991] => 1.14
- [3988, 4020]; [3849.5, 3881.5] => 1.10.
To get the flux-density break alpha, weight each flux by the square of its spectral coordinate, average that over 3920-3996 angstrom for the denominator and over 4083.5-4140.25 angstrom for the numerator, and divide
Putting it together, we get 1.1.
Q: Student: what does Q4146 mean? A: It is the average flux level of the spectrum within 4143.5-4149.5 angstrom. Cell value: 45.4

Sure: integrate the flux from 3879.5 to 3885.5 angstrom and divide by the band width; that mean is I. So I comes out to 40.1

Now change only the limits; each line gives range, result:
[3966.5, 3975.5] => 34.6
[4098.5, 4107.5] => 35.7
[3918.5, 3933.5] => 42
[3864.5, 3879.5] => 44.9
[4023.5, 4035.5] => 45.3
